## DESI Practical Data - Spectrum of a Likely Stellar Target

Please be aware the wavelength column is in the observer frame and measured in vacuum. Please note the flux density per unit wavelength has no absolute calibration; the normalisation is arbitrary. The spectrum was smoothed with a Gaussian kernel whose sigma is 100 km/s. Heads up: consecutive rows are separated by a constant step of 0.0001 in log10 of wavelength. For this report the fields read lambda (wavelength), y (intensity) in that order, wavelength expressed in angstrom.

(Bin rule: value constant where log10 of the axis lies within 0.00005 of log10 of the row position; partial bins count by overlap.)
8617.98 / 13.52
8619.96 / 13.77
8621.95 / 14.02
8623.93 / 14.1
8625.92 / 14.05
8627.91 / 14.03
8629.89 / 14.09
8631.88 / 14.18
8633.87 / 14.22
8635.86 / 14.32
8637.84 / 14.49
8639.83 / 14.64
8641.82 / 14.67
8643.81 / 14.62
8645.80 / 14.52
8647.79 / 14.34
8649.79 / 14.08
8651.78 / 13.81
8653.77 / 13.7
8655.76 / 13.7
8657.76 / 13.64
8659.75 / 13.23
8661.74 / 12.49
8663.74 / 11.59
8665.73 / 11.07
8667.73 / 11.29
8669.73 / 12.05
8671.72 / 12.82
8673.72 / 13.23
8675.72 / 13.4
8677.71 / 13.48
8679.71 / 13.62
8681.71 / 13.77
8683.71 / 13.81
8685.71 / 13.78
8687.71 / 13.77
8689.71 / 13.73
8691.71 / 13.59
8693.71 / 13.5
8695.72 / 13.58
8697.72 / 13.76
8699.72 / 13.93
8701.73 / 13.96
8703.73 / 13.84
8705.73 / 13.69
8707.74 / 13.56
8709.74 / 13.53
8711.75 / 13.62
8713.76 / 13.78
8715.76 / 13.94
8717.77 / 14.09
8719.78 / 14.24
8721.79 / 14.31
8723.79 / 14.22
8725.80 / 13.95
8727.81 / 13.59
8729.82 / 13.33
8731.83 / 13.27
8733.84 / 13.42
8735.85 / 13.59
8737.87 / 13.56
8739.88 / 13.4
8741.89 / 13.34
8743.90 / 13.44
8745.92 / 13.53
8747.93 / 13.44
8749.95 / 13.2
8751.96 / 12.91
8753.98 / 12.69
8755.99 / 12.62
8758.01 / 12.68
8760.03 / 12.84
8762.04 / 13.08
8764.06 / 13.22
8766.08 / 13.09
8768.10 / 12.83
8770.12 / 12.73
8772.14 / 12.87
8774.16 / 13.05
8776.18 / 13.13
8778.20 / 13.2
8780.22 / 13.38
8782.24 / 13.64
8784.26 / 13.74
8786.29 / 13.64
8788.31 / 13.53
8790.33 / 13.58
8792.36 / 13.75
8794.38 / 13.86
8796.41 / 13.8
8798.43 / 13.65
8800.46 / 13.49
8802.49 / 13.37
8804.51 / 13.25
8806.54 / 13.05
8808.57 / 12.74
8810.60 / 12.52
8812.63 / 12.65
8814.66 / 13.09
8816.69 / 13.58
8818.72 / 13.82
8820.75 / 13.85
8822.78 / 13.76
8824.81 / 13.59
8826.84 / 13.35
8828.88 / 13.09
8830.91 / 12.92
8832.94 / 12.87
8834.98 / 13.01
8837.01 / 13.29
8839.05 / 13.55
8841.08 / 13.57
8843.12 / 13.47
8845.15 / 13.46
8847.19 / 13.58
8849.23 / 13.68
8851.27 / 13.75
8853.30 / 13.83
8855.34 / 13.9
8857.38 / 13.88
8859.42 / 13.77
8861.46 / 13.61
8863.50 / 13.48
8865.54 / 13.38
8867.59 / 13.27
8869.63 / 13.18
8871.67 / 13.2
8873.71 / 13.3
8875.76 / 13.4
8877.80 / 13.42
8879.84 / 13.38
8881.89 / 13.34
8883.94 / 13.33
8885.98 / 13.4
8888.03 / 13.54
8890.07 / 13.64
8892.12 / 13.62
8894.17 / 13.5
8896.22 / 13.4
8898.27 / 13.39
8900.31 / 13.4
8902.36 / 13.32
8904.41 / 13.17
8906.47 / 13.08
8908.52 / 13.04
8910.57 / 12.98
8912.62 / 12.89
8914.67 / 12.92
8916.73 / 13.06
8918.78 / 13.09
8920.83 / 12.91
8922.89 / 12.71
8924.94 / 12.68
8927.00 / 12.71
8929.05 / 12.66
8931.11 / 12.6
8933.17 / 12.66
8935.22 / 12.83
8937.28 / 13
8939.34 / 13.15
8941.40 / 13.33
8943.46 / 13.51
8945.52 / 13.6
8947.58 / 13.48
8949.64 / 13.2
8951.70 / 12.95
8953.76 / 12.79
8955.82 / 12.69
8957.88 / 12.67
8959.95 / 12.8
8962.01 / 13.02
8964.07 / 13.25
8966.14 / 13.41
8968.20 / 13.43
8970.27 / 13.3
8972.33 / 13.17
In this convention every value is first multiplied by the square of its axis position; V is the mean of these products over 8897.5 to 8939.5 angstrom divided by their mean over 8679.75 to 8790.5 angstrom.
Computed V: 1.00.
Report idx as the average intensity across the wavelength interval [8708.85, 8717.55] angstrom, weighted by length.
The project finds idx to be 13.7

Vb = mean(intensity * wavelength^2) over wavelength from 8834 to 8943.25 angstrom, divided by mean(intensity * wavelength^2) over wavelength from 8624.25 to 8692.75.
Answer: 1.03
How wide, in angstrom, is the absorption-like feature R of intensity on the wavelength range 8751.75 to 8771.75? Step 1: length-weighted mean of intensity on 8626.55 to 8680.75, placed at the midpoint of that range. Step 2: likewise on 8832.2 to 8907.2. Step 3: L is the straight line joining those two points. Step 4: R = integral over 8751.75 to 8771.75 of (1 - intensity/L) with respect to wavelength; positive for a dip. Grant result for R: 0.9 angstrom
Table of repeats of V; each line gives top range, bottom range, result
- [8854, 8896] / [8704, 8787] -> 1.04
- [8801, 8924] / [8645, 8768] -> 1.03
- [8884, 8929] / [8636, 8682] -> 1.04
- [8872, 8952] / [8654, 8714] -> 1.04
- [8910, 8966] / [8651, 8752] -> 1.02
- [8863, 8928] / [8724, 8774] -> 1.03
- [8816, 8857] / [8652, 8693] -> 1.07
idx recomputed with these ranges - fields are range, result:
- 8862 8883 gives 13.3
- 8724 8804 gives 13.3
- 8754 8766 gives 12.9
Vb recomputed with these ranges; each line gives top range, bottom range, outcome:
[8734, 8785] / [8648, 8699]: 1.01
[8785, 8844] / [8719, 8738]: 0.99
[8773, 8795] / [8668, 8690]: 1.04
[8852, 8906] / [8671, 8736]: 1.02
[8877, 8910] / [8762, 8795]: 1.03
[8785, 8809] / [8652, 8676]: 1.10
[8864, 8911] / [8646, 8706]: 1.05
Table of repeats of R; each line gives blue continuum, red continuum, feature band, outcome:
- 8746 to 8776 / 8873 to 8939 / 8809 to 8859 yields -1.4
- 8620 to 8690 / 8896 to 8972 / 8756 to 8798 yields 0.3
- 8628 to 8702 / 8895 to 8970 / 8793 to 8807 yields -0.2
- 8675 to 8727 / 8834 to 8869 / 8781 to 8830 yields 0.7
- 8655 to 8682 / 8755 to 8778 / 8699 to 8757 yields -3.2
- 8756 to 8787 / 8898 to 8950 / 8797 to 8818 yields -0.1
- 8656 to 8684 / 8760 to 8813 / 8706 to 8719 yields -0.8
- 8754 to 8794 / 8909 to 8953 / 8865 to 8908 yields -1.0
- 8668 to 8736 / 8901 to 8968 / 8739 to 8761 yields 0.6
